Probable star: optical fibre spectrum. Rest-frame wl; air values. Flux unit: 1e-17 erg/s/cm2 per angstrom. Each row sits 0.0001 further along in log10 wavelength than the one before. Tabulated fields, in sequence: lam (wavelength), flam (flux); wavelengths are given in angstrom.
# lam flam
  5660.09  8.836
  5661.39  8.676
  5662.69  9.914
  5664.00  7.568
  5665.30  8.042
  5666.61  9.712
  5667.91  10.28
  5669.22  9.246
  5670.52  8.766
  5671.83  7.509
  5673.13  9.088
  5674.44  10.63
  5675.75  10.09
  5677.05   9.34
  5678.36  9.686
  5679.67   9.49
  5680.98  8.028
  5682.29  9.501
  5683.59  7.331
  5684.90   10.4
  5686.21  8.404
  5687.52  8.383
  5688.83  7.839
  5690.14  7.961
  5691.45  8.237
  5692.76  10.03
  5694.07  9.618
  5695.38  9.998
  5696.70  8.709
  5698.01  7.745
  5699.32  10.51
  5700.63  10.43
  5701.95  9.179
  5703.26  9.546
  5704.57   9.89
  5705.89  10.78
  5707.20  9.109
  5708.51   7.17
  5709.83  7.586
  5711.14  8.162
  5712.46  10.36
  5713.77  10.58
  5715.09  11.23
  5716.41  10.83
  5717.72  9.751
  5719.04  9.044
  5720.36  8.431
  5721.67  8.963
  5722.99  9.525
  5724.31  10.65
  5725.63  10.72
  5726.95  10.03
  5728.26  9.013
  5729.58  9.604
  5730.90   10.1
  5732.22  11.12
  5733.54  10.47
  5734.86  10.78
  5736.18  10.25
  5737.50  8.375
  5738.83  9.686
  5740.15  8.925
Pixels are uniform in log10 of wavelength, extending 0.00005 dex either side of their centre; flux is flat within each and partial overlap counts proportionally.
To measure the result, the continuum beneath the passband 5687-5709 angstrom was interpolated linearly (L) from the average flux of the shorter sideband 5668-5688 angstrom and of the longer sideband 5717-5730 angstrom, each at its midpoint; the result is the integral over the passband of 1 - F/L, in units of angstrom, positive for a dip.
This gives 0.40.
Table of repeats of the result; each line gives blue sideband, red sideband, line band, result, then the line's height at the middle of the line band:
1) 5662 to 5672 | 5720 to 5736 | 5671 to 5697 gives 0.61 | 9.24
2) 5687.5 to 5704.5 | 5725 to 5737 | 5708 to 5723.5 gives 0.68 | 9.75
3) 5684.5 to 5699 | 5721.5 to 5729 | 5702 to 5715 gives 0.05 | 9.36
